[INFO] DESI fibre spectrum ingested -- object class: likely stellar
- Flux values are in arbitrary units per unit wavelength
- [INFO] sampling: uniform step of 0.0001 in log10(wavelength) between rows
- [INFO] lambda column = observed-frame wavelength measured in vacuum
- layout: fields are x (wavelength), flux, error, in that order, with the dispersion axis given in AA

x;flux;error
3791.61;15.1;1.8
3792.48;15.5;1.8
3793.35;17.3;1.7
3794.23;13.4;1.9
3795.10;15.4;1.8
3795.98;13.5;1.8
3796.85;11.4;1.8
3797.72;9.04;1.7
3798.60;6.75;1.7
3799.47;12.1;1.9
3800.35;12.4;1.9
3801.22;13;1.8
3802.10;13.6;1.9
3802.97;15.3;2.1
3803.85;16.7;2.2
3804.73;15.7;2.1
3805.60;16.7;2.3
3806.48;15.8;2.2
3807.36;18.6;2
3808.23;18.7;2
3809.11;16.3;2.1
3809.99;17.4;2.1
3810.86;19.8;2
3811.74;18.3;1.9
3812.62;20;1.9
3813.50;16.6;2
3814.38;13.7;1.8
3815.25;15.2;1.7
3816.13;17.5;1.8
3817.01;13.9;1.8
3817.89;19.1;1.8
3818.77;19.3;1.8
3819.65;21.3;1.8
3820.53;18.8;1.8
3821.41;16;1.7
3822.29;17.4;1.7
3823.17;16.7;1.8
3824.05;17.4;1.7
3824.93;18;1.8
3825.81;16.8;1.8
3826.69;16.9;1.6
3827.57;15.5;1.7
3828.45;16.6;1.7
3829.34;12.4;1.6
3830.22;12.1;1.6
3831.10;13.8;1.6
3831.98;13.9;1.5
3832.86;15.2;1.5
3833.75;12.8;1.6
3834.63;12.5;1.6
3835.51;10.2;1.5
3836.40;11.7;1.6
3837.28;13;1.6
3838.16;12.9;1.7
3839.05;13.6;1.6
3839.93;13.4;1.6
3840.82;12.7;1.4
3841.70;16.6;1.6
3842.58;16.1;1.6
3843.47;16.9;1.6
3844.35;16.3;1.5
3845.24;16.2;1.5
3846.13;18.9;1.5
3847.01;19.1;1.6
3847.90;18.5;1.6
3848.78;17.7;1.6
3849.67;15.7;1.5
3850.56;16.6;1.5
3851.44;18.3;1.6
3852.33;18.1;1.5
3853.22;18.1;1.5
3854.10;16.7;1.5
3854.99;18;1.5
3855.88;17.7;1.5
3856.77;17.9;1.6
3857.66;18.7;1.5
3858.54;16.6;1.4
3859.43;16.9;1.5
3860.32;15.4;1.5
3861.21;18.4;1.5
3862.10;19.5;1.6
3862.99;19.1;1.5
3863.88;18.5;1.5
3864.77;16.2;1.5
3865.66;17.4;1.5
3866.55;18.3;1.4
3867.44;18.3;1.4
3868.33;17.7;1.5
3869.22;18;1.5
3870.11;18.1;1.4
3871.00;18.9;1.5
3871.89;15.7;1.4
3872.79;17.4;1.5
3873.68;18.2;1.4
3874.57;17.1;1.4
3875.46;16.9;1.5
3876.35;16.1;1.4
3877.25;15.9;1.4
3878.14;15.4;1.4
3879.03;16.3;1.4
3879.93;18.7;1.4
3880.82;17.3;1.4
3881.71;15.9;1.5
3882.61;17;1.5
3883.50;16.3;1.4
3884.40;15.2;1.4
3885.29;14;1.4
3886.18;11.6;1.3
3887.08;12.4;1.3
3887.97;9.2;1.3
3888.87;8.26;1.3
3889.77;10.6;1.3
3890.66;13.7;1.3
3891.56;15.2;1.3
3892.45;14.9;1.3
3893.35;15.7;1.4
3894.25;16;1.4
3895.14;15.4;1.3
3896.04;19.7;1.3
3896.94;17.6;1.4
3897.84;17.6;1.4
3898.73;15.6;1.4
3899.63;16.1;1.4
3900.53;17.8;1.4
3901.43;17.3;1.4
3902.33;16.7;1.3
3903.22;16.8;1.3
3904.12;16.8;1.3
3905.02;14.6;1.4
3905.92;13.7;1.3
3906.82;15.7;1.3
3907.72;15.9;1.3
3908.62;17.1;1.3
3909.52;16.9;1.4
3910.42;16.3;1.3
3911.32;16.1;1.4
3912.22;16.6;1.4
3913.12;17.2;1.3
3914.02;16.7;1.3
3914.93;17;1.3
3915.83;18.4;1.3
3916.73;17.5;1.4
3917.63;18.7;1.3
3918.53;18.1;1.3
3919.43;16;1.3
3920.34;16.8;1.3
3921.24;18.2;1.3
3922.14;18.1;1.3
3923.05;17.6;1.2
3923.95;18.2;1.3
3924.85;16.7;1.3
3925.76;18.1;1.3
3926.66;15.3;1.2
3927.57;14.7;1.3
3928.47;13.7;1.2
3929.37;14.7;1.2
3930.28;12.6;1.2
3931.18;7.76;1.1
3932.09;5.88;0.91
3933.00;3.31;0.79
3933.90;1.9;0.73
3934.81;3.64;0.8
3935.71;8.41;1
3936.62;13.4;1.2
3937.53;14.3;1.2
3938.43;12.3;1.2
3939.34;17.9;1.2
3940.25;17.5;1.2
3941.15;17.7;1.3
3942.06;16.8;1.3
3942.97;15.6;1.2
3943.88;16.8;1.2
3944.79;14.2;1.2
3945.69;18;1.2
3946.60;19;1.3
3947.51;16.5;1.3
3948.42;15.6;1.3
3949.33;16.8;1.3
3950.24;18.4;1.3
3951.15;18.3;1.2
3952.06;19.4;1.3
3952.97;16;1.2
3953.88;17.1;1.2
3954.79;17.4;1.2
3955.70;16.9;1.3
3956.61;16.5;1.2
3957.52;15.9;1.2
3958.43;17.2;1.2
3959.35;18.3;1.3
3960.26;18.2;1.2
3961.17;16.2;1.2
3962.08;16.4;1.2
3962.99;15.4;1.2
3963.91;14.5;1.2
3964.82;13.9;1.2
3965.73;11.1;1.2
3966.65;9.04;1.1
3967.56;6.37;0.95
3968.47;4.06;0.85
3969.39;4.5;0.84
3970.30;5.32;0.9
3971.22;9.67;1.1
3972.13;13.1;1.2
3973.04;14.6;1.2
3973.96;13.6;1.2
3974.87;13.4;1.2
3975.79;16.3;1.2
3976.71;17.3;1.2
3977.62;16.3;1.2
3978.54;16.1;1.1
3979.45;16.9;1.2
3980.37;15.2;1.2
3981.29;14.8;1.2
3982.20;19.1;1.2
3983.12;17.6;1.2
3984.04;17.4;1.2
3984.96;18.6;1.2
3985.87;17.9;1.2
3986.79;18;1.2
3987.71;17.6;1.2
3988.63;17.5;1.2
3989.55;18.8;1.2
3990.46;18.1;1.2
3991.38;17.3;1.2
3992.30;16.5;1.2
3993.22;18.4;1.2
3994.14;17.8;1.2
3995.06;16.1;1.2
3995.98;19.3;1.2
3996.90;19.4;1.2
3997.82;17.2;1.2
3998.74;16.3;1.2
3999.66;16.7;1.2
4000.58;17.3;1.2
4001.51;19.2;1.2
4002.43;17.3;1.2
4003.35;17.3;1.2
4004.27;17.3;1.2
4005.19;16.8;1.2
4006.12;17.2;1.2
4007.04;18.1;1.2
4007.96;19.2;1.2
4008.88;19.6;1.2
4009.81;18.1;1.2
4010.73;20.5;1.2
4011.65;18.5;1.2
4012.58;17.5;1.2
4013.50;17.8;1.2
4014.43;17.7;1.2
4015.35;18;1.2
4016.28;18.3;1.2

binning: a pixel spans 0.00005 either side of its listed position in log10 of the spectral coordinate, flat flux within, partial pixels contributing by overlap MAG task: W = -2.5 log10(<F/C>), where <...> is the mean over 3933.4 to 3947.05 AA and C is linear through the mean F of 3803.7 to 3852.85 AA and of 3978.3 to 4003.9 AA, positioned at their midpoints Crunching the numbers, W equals 0.23 mag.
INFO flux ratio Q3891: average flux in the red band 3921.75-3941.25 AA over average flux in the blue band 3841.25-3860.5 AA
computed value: 0.74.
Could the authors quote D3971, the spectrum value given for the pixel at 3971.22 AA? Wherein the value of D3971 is 9.67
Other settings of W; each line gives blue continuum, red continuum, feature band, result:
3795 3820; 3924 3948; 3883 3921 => -0.13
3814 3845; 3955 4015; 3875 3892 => 0.08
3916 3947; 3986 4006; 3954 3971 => 0.20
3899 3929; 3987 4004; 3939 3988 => 0.13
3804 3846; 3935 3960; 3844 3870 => -0.11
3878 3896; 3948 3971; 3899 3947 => -0.05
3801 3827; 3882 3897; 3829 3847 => 0.14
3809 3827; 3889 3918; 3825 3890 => 0.06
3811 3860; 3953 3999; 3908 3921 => -0.09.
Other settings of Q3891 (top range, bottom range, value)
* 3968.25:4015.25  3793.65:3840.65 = 1.09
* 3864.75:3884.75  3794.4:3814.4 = 1.13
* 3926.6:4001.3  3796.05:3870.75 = 0.92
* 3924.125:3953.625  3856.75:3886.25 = 0.83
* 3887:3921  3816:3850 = 1.01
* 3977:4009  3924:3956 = 1.22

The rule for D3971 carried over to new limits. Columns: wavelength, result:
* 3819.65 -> 21.3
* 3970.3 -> 5.32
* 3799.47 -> 12.1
